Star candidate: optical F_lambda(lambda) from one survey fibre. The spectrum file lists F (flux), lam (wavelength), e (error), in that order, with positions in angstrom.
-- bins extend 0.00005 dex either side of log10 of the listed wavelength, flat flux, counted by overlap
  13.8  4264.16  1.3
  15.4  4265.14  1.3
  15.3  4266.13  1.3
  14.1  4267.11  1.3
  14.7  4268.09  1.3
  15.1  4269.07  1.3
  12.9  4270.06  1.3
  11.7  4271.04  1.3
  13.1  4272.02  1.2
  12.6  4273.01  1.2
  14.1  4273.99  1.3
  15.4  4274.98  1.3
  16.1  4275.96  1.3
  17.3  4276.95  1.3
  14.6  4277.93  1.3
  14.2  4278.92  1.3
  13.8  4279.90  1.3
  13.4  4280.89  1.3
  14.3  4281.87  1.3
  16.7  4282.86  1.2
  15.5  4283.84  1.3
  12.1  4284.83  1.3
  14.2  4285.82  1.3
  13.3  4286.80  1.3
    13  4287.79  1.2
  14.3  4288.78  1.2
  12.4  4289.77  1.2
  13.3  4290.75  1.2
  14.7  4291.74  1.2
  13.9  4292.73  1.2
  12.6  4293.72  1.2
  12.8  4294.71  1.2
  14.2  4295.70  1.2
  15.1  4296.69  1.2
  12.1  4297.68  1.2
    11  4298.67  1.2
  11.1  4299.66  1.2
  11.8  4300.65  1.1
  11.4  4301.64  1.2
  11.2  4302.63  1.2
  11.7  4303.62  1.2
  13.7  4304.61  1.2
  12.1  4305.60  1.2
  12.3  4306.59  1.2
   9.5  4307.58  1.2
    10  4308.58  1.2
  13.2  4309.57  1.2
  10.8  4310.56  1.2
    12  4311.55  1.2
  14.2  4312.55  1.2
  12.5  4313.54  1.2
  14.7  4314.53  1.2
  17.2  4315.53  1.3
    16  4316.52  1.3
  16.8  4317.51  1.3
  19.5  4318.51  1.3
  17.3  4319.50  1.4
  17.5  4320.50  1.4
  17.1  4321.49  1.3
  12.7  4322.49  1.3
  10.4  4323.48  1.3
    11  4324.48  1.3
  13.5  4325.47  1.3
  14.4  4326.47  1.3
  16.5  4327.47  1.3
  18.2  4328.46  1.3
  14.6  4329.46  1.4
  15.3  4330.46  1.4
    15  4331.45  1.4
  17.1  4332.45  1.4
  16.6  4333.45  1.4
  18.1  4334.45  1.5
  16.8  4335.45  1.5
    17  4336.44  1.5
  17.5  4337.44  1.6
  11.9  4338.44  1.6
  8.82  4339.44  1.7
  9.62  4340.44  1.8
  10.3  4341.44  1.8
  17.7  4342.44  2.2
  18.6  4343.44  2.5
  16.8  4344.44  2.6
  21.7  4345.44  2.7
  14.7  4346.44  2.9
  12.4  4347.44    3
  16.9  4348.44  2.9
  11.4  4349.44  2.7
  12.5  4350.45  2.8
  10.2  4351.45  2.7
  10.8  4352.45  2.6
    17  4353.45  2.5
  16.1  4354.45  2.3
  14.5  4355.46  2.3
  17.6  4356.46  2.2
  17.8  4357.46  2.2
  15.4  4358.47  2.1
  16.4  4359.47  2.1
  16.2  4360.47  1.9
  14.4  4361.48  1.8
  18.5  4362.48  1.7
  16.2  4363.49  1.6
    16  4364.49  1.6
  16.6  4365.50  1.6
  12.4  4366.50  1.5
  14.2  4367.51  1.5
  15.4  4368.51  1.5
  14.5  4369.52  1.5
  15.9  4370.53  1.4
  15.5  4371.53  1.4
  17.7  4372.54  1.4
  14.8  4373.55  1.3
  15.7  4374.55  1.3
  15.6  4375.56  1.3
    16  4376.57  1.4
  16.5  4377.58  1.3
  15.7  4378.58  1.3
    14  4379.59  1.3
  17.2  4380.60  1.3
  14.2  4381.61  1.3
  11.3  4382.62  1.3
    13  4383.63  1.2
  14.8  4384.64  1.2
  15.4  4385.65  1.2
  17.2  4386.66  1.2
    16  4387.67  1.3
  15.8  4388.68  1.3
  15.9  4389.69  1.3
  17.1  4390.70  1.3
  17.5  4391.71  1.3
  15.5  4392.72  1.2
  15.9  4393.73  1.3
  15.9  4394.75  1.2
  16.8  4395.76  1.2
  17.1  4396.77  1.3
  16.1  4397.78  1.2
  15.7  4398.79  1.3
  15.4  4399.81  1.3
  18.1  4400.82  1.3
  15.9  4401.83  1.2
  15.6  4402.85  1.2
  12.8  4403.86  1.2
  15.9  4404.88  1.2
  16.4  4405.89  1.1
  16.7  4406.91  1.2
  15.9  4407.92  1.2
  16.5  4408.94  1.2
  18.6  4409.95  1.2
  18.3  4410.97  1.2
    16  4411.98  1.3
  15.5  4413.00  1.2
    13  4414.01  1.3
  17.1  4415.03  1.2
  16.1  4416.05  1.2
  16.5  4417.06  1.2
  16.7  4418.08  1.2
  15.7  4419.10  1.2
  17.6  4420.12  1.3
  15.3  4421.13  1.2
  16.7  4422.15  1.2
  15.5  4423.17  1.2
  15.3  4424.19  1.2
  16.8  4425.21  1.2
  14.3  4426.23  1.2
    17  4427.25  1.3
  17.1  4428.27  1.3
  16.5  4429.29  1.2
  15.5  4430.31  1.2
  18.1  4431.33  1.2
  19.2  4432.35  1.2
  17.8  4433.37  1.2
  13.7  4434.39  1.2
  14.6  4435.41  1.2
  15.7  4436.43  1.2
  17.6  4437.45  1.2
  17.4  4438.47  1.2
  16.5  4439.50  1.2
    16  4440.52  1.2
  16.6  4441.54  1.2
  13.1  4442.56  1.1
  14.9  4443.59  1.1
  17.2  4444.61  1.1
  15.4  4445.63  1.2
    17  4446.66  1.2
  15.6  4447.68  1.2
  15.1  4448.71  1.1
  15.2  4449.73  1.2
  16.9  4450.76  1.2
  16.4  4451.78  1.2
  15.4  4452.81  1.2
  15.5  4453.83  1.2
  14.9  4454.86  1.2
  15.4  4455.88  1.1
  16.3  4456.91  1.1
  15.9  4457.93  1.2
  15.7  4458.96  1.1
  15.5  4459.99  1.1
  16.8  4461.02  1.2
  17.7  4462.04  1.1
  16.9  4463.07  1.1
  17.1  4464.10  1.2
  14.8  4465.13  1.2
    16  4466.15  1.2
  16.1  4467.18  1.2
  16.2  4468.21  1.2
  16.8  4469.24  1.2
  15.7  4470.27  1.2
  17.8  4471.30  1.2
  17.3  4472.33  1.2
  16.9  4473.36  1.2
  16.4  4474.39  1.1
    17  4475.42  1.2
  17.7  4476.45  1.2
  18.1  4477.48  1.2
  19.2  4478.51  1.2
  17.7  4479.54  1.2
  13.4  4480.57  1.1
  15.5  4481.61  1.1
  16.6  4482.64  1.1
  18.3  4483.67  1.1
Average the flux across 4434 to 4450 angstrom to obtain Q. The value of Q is 15.8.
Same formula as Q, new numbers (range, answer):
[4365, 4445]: 15.9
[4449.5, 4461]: 15.8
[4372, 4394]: 15.6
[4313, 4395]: 15.3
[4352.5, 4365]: 16.1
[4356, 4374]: 15.9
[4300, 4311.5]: 11.6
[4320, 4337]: 15.4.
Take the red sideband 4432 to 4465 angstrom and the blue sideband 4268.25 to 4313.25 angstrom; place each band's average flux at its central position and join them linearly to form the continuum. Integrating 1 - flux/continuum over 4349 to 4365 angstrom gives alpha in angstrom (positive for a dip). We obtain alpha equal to -0.7 angstrom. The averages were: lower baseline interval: 13.2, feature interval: 15.1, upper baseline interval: 16.1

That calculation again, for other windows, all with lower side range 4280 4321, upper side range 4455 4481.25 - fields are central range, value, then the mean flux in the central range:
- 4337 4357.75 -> -0.12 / 14.5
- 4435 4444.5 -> 0.09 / 15.9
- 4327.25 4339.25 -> -1.60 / 16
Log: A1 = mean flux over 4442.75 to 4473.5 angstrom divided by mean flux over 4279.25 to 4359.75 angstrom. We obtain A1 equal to 1.13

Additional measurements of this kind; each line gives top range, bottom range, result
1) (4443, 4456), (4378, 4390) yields 1.05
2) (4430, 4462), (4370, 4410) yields 1.02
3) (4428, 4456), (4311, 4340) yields 1.06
